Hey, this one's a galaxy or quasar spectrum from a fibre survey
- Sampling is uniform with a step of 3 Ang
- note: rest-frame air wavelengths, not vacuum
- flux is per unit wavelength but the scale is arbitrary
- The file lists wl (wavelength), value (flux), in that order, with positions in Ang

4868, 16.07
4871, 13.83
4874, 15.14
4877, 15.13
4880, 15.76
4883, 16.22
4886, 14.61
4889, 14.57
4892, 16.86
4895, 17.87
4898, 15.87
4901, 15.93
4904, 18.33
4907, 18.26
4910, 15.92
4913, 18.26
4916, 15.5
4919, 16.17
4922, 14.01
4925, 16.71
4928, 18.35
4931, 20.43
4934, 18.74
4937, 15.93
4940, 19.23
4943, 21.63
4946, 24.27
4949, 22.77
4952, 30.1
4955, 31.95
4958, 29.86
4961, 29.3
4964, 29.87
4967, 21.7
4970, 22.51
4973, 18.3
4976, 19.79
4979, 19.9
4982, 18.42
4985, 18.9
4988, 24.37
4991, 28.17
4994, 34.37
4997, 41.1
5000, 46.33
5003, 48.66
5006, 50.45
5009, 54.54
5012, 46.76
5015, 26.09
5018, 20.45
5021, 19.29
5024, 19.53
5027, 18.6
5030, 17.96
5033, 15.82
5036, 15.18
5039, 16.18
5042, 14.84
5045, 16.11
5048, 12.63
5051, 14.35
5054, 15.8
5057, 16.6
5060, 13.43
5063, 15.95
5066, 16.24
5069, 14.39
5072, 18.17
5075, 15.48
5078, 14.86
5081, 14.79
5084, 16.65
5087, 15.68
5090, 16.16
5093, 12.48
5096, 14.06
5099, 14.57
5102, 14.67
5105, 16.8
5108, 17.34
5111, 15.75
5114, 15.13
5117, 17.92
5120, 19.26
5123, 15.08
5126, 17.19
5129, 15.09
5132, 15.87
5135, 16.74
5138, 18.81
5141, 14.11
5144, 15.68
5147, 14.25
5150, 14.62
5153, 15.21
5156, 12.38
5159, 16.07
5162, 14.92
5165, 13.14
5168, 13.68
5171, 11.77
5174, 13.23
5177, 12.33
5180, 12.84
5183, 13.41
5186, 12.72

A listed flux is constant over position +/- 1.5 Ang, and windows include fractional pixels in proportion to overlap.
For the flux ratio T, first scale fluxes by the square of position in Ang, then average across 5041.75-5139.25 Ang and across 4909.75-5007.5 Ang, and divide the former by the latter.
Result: 0.7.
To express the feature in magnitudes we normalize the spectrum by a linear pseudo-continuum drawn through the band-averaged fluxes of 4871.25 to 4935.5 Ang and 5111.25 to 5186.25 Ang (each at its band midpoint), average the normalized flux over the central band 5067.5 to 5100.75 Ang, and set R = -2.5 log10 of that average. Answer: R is 0.01 mag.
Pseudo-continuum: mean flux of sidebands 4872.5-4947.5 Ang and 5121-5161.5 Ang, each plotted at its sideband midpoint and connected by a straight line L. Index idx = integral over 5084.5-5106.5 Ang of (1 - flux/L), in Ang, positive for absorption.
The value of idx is 1.2 Ang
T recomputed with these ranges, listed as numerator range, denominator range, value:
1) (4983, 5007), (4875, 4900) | 2.37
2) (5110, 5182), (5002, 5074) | 0.71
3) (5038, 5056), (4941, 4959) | 0.59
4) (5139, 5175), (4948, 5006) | 0.53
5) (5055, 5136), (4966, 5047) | 0.62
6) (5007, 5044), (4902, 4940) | 1.45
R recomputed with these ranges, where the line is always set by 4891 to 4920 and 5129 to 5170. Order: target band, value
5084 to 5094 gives 0.02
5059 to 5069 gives 0.03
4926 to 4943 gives -0.13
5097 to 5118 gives -0.04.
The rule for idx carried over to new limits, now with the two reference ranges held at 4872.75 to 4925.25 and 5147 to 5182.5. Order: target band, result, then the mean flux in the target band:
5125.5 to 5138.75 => -2.5 Ang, 16.6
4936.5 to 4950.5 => -4.8 Ang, 21.1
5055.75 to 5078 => -1.7 Ang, 15.7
